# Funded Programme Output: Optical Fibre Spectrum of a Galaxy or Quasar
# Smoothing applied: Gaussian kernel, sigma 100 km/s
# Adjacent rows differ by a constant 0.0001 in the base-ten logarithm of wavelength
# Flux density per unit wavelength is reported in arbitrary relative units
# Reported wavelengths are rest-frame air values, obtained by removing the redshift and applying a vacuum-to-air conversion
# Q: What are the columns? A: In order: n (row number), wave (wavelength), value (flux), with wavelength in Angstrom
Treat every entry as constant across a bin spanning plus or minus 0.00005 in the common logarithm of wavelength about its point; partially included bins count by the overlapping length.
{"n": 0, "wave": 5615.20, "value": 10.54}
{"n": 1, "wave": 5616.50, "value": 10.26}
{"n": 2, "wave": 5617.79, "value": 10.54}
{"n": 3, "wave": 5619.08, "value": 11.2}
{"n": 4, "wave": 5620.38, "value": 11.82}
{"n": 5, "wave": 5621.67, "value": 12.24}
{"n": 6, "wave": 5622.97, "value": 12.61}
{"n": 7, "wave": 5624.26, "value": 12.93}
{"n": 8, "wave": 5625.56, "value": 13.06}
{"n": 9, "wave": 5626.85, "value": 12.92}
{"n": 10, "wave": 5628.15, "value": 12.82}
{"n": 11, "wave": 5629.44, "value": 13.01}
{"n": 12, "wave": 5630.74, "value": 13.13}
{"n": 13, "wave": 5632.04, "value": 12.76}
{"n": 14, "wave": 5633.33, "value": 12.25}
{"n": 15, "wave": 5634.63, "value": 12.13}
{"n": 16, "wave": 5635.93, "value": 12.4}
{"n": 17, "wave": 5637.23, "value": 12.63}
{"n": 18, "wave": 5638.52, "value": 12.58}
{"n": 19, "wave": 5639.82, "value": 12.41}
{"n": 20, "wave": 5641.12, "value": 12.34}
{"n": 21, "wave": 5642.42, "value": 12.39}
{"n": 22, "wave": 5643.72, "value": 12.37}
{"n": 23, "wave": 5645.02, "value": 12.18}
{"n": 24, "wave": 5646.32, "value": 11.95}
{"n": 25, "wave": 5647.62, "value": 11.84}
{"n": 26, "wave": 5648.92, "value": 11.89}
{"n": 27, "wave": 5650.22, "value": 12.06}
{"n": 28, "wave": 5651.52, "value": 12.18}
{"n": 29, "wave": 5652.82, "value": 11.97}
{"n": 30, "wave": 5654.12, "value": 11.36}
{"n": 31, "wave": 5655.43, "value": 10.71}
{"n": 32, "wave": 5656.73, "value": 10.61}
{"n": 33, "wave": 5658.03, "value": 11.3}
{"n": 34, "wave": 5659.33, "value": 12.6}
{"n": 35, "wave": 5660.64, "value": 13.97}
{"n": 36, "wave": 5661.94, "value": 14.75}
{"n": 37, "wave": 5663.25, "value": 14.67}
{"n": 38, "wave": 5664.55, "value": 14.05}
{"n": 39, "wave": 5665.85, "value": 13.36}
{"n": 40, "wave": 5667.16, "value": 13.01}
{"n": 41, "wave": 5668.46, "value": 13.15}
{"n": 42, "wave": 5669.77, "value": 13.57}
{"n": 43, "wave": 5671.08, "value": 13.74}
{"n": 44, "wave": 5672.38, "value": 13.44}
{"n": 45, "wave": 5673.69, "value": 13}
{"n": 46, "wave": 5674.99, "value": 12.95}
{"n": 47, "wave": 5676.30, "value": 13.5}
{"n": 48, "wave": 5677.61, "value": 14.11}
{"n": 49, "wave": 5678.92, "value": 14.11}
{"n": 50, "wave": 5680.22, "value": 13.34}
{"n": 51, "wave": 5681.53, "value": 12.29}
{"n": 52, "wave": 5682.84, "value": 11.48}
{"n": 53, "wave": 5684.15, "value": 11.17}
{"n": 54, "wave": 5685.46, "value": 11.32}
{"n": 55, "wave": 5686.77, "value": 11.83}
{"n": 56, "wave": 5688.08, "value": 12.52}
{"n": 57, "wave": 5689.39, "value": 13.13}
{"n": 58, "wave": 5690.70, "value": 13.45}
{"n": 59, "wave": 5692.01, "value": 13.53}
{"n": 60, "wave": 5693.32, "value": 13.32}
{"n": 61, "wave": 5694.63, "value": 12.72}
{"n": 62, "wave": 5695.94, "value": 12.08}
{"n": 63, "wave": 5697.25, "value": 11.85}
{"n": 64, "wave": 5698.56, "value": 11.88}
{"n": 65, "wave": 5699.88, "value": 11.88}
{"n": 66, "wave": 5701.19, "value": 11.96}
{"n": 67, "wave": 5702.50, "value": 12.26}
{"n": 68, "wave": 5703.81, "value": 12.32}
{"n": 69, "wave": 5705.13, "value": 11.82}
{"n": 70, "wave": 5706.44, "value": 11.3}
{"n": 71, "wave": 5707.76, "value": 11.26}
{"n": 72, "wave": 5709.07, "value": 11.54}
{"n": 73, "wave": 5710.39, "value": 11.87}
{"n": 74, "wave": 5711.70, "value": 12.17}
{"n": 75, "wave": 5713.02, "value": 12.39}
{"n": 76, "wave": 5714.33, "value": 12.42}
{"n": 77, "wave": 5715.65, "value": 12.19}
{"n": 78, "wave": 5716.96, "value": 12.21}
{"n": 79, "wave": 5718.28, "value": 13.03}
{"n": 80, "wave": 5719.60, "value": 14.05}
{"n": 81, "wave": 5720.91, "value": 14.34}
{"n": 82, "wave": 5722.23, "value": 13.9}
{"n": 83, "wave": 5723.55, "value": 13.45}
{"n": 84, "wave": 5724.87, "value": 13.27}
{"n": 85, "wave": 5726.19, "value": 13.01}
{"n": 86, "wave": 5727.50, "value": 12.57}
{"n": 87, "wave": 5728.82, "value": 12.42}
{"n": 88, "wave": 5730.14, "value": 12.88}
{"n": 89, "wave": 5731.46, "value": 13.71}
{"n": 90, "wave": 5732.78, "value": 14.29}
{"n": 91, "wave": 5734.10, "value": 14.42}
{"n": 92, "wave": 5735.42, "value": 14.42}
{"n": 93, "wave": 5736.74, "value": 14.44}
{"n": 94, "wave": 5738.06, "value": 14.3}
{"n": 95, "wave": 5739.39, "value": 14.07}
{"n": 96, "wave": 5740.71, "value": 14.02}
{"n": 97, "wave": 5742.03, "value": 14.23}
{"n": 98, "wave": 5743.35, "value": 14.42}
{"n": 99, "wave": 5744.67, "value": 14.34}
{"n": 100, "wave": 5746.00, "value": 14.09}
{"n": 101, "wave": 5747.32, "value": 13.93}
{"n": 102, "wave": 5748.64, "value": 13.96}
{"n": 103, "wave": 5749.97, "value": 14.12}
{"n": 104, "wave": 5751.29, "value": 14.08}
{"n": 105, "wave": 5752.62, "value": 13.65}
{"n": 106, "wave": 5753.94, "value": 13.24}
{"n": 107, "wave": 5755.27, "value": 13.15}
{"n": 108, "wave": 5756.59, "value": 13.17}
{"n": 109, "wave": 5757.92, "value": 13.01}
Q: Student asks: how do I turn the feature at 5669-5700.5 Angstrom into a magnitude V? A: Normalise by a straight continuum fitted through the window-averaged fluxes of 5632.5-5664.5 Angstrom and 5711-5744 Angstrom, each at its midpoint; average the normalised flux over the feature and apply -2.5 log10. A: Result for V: 0.01 mag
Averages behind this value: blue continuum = 12.4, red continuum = 13.5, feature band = 12.8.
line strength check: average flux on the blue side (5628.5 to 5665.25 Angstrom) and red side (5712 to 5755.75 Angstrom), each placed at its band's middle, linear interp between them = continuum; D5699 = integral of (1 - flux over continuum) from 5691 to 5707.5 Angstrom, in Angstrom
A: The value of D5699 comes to 1.1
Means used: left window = 12.5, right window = 13.6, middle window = 12.2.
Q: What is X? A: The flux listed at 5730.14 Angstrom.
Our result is 12.88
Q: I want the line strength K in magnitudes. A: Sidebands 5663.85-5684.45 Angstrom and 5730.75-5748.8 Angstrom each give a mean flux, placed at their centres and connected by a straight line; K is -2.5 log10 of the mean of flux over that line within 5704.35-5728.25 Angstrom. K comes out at 0.10 mag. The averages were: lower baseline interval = 13.2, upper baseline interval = 14.2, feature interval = 12.6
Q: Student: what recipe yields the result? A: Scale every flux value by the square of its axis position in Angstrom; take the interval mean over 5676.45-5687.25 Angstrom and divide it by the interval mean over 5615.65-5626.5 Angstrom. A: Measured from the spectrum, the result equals 1.08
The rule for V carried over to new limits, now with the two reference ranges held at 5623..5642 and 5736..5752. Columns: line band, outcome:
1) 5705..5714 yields 0.163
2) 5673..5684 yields 0.023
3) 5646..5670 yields 0.038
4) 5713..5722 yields 0.062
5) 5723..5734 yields 0.055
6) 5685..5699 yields 0.077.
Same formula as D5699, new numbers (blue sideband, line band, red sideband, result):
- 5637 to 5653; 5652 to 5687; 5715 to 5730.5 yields -0.84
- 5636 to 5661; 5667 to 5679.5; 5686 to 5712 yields -1.37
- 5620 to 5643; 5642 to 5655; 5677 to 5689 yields 0.58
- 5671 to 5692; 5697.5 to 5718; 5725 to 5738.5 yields 1.96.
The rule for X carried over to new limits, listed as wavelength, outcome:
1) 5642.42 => 12.39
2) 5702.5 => 12.26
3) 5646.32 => 11.95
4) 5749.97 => 14.12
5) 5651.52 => 12.18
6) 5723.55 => 13.45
